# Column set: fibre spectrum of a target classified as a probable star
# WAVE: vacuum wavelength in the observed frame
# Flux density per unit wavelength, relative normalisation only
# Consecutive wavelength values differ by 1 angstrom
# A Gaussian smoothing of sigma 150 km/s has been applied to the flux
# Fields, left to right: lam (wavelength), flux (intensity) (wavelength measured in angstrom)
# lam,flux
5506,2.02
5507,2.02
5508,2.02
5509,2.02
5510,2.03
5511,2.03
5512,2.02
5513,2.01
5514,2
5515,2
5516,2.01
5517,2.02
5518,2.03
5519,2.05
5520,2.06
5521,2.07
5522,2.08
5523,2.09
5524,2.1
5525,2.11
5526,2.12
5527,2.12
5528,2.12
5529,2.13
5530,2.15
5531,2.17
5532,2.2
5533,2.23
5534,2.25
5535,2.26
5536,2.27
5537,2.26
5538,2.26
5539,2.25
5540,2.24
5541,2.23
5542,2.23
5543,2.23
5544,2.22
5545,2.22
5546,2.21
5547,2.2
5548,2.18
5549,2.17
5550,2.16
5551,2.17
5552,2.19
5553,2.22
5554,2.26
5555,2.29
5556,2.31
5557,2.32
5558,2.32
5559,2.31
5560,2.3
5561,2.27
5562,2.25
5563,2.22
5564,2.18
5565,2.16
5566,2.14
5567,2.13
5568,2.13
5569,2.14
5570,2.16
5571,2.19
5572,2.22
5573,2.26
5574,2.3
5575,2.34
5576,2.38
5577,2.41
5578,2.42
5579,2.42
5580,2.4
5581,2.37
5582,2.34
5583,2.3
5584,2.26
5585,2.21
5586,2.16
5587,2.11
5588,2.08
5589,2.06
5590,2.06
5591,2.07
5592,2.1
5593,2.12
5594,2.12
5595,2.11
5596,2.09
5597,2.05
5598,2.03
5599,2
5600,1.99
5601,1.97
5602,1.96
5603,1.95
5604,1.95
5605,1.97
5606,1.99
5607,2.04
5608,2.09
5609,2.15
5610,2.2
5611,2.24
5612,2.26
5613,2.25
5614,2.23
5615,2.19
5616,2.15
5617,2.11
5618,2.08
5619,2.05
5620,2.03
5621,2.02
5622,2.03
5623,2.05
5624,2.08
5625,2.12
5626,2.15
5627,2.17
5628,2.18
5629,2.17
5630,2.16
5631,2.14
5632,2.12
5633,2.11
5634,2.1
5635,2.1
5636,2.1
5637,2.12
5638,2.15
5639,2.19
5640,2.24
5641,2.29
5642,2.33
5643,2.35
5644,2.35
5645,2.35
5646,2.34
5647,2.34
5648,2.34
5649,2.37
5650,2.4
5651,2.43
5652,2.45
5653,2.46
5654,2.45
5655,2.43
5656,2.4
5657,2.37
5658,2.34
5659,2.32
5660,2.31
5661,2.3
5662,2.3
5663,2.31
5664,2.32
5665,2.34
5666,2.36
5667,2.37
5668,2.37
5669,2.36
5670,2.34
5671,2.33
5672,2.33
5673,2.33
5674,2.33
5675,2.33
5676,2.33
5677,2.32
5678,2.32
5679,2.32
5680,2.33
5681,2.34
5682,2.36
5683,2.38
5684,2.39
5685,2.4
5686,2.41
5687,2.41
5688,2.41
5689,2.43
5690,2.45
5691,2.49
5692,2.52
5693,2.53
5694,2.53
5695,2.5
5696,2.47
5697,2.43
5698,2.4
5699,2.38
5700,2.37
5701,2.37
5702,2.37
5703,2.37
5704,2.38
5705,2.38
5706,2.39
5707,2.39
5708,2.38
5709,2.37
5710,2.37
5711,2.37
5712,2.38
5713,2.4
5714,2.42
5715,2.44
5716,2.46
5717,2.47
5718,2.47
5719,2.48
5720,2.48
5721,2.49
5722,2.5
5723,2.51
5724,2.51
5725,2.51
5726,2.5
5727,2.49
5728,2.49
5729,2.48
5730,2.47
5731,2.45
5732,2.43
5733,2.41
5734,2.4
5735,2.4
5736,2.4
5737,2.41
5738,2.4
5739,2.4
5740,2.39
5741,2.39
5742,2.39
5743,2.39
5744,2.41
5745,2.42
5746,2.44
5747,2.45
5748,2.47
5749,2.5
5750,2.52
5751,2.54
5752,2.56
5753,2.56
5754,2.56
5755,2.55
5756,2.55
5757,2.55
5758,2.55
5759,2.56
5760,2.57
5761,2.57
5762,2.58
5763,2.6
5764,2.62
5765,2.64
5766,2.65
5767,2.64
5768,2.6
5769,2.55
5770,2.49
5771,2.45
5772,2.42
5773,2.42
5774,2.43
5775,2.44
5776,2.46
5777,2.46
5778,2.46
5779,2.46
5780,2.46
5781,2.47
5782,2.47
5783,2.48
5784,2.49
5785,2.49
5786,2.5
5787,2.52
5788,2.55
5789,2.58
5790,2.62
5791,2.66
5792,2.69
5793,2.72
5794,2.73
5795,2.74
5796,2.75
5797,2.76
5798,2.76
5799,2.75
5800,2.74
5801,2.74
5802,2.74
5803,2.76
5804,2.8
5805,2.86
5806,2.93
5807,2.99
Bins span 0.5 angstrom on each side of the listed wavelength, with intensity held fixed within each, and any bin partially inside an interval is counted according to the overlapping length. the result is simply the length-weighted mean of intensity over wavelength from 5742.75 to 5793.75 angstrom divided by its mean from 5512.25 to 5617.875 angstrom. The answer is 1.2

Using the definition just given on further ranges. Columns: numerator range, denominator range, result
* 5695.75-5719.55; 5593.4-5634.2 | 1.15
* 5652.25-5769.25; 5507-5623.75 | 1.13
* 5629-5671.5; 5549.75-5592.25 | 1.03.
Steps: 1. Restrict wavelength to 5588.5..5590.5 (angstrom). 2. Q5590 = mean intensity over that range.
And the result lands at 2.06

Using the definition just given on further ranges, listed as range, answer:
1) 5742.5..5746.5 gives 2.42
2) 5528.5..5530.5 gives 2.14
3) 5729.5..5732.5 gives 2.45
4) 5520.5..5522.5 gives 2.08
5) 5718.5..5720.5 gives 2.48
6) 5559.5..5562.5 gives 2.27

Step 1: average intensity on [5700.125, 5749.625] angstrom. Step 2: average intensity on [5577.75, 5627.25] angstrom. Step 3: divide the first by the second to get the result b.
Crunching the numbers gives 1.1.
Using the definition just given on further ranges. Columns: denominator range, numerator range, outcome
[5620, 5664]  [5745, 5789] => 1.12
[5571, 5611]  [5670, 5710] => 1.11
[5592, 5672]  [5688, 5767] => 1.12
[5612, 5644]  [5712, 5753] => 1.14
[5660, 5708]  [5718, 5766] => 1.05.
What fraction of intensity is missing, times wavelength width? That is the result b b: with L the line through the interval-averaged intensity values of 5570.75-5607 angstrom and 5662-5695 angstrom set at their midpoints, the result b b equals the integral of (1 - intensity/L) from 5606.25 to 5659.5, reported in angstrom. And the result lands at 1.13 angstrom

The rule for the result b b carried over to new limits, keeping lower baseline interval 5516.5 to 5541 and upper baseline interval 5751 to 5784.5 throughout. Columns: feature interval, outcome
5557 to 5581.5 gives -0.58 angstrom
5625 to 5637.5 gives 0.96 angstrom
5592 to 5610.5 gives 1.81 angstrom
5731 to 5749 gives 0.48 angstrom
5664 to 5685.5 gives 0.31 angstrom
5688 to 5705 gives -0.14 angstrom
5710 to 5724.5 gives -0.04 angstrom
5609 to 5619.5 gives 0.51 angstrom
